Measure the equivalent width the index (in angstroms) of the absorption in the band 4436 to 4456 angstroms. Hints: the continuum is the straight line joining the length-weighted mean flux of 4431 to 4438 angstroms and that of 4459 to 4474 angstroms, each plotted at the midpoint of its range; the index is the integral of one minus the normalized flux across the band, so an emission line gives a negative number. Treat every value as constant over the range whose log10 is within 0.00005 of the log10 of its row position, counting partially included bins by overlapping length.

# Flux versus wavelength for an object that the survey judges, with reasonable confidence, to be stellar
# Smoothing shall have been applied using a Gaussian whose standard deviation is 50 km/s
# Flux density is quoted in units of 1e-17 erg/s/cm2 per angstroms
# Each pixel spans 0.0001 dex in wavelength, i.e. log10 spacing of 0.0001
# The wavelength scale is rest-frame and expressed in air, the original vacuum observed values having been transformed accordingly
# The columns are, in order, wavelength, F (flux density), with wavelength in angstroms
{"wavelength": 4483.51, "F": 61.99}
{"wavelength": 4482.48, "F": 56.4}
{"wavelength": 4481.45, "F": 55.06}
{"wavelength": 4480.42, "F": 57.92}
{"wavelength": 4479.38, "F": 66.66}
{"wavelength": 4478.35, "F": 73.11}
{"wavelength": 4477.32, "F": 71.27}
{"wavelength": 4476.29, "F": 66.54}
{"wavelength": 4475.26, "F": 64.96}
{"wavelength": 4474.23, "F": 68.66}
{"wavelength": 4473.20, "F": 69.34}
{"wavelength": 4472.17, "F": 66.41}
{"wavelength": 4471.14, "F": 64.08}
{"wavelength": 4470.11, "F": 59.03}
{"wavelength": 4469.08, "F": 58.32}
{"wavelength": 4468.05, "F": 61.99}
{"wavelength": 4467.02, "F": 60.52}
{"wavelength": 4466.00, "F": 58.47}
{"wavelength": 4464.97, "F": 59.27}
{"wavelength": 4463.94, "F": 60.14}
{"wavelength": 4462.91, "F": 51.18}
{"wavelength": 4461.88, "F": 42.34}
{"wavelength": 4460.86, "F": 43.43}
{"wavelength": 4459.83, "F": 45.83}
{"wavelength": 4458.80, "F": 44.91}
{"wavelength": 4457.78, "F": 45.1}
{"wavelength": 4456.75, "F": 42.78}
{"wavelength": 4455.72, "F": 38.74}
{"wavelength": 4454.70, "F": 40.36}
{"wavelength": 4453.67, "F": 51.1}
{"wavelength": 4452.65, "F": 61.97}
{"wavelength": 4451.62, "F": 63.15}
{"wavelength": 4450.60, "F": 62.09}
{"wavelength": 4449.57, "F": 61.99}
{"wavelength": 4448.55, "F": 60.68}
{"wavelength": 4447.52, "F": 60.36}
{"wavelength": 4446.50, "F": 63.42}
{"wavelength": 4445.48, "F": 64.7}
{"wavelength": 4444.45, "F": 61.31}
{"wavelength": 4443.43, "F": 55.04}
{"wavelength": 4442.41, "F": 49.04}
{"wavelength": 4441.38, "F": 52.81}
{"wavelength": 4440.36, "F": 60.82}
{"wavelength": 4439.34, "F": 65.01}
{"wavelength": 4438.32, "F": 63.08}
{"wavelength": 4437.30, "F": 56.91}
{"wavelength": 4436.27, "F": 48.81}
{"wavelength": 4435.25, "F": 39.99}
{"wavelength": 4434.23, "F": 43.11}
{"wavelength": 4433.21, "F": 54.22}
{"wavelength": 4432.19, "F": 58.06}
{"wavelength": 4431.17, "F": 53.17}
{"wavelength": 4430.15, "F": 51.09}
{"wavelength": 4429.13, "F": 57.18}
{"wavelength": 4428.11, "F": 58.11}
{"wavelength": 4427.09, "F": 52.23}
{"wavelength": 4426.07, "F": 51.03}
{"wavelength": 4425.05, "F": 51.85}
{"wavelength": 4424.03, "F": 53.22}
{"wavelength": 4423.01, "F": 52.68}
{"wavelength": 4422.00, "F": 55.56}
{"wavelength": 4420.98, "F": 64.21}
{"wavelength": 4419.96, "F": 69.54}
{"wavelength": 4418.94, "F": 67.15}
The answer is -1.65 angstroms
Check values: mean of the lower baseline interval 50.8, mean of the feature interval 57.4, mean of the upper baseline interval 57.1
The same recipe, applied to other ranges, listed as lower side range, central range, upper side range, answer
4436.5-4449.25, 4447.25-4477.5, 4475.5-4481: 3.26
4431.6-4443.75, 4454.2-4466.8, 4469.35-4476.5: 2.75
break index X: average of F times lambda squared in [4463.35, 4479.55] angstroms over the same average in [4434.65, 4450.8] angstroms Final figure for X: 1.1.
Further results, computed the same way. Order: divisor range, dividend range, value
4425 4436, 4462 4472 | 1.15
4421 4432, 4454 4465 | 0.87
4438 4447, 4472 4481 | 1.15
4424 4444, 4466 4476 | 1.20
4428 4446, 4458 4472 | 1.01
